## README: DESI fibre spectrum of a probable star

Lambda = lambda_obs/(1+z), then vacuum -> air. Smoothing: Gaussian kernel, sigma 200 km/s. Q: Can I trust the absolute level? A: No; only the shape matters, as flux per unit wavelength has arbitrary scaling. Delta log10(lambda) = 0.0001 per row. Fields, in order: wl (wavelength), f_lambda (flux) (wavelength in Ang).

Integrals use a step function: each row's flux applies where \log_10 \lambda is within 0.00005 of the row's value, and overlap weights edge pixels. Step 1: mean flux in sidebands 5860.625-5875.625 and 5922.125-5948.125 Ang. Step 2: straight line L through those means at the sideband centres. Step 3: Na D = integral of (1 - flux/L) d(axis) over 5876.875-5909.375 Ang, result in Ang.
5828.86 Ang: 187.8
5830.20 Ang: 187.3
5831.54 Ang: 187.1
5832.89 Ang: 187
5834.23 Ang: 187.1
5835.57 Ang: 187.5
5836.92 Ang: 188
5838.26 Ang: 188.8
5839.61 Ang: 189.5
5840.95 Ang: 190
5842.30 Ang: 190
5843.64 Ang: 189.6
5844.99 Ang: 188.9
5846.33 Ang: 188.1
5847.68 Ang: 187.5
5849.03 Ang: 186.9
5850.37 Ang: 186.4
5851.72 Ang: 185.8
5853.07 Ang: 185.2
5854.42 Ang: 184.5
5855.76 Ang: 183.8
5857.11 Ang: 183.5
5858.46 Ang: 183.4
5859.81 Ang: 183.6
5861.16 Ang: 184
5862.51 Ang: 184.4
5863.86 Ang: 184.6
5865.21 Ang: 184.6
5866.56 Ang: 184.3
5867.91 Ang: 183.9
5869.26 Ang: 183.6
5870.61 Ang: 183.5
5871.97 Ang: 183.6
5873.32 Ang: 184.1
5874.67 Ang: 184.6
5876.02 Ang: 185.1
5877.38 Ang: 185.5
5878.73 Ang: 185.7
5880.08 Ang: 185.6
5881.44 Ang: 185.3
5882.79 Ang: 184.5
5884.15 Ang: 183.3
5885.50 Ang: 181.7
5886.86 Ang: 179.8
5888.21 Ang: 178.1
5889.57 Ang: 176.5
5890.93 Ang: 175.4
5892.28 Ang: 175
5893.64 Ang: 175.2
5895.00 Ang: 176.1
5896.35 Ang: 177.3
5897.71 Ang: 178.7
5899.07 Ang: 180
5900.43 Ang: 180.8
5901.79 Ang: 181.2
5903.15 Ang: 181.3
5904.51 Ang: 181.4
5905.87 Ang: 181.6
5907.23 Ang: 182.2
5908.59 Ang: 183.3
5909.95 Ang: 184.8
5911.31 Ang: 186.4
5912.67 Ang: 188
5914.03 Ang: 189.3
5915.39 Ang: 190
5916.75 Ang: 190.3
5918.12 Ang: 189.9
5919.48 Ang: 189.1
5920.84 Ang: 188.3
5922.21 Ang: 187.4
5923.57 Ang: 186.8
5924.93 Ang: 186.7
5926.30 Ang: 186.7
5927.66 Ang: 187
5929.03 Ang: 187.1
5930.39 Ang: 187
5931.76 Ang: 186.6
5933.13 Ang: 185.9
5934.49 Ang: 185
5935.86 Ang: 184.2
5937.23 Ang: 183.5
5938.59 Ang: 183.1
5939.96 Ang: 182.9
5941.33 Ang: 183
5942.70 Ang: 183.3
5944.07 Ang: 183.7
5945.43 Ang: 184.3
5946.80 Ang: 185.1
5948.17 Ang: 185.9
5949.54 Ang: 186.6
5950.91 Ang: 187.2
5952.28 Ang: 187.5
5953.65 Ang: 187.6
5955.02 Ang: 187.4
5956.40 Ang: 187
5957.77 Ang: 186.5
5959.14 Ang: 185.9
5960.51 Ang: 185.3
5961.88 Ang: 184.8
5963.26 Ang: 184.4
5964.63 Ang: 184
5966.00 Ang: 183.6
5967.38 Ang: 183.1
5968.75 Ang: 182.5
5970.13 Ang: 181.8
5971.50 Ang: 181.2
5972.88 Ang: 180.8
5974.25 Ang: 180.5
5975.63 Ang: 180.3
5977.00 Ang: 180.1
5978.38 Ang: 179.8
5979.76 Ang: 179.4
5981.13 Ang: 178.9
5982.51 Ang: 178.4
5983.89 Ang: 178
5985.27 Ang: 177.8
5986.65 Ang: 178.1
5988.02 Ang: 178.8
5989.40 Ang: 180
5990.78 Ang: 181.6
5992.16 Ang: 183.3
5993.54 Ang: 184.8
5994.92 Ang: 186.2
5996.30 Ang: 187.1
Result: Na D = 0.7 Ang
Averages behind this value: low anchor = 184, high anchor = 185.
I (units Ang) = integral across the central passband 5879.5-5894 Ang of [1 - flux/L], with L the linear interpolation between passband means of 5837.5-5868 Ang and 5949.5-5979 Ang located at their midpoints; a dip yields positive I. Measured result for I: 0.4 Ang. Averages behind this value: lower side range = 186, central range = 180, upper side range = 184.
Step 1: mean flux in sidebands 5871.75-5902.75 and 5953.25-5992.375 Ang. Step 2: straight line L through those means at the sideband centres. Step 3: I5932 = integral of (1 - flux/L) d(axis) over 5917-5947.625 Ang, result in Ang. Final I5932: -0.7 Ang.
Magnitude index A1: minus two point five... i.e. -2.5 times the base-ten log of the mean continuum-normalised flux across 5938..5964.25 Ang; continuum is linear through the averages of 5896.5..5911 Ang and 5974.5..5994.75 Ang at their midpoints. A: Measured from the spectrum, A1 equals -0.028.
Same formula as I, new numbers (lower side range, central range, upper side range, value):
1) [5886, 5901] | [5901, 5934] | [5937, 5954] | -0.9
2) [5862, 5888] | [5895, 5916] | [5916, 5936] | 0.4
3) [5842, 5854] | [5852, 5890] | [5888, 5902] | -0.2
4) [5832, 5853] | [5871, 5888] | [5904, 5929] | 0.3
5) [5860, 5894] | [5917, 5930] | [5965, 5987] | -0.4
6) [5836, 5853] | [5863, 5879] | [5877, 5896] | -0.1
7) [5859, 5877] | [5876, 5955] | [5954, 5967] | 0.3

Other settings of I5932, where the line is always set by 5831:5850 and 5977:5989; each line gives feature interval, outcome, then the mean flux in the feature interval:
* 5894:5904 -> 0.3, 179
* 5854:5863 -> 0.2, 184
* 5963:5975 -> -0.2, 182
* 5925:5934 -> -0.2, 187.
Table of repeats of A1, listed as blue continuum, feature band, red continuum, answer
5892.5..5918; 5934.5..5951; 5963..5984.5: -0.02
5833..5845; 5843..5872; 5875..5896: 0.00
